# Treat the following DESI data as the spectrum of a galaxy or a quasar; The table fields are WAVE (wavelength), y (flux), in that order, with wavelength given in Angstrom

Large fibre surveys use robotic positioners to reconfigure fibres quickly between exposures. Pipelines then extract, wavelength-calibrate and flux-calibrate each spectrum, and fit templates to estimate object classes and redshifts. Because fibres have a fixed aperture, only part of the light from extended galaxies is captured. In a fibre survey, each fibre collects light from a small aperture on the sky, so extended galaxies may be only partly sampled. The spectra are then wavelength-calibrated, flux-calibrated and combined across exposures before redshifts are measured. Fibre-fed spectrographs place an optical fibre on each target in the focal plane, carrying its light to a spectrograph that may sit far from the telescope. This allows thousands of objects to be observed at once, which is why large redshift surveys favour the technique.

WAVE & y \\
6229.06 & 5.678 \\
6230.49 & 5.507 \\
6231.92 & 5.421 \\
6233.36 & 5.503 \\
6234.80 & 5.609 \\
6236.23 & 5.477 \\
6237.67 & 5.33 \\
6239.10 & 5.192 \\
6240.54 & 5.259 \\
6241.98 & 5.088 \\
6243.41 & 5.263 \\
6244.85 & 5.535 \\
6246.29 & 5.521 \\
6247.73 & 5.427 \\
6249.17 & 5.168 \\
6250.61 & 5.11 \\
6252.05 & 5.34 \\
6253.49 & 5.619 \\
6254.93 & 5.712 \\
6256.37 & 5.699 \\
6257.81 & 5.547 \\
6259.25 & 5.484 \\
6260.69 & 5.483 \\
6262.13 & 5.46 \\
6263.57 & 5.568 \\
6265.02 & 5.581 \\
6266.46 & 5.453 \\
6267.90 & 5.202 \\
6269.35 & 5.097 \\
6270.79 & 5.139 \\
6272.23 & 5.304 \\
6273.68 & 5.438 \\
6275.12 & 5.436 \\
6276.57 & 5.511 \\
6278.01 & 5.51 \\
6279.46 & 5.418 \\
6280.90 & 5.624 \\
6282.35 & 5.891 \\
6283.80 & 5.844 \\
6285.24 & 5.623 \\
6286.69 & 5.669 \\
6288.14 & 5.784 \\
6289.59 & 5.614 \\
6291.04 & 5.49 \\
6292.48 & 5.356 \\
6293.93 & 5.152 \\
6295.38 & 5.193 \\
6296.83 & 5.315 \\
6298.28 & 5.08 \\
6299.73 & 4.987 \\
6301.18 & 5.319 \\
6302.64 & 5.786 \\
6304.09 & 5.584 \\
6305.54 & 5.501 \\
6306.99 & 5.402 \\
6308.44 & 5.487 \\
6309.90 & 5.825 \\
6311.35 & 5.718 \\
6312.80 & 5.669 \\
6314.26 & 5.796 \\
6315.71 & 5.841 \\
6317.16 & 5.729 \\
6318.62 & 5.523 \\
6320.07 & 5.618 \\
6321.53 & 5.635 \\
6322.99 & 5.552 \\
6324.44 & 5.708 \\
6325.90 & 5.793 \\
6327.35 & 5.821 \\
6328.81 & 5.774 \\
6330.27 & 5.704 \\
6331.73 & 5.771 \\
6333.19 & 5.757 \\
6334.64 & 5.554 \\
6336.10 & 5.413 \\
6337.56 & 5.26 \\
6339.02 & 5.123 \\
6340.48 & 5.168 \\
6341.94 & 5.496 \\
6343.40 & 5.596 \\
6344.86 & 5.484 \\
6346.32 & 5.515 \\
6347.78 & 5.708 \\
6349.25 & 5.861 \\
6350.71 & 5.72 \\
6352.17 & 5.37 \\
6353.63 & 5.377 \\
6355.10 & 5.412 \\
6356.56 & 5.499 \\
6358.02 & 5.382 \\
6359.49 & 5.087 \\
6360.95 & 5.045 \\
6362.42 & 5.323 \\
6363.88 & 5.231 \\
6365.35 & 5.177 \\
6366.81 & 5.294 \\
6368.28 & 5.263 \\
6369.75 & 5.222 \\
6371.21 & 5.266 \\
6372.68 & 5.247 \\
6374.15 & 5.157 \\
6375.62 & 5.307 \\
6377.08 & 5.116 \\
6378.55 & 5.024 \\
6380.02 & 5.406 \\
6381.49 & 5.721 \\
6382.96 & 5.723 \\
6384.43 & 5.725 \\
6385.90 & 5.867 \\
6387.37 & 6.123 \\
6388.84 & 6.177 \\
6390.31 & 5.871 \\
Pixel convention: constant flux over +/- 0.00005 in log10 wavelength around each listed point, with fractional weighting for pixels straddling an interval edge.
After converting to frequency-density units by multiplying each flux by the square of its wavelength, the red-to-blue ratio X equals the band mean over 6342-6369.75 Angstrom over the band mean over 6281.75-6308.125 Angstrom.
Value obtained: 1.01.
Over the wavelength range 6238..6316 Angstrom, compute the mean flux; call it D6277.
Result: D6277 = 5.46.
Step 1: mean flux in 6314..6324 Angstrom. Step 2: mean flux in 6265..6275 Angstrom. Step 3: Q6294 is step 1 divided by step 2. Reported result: 1.07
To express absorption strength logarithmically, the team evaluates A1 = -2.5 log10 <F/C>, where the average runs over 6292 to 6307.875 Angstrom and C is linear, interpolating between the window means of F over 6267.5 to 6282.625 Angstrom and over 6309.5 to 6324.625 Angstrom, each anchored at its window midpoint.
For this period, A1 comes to 0.05 mag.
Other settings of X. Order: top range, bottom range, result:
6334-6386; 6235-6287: 1.02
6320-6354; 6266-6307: 1.04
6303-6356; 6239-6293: 1.04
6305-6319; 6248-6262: 1.05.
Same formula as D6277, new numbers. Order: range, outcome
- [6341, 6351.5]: 5.62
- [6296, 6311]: 5.43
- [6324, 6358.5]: 5.55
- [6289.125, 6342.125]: 5.53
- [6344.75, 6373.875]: 5.37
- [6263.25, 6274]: 5.33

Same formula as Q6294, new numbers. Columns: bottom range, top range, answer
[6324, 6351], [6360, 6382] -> 0.94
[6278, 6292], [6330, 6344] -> 0.97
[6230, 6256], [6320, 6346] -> 1.03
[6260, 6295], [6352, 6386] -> 0.97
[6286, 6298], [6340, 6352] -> 1.02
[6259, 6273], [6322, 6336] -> 1.06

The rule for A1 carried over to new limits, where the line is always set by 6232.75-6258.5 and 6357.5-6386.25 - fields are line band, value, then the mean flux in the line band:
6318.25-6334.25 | -0.068 mag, 5.7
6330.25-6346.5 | -0.027 mag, 5.48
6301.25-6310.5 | -0.040 mag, 5.57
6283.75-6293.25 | -0.046 mag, 5.61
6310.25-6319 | -0.072 mag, 5.73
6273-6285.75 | -0.041 mag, 5.59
